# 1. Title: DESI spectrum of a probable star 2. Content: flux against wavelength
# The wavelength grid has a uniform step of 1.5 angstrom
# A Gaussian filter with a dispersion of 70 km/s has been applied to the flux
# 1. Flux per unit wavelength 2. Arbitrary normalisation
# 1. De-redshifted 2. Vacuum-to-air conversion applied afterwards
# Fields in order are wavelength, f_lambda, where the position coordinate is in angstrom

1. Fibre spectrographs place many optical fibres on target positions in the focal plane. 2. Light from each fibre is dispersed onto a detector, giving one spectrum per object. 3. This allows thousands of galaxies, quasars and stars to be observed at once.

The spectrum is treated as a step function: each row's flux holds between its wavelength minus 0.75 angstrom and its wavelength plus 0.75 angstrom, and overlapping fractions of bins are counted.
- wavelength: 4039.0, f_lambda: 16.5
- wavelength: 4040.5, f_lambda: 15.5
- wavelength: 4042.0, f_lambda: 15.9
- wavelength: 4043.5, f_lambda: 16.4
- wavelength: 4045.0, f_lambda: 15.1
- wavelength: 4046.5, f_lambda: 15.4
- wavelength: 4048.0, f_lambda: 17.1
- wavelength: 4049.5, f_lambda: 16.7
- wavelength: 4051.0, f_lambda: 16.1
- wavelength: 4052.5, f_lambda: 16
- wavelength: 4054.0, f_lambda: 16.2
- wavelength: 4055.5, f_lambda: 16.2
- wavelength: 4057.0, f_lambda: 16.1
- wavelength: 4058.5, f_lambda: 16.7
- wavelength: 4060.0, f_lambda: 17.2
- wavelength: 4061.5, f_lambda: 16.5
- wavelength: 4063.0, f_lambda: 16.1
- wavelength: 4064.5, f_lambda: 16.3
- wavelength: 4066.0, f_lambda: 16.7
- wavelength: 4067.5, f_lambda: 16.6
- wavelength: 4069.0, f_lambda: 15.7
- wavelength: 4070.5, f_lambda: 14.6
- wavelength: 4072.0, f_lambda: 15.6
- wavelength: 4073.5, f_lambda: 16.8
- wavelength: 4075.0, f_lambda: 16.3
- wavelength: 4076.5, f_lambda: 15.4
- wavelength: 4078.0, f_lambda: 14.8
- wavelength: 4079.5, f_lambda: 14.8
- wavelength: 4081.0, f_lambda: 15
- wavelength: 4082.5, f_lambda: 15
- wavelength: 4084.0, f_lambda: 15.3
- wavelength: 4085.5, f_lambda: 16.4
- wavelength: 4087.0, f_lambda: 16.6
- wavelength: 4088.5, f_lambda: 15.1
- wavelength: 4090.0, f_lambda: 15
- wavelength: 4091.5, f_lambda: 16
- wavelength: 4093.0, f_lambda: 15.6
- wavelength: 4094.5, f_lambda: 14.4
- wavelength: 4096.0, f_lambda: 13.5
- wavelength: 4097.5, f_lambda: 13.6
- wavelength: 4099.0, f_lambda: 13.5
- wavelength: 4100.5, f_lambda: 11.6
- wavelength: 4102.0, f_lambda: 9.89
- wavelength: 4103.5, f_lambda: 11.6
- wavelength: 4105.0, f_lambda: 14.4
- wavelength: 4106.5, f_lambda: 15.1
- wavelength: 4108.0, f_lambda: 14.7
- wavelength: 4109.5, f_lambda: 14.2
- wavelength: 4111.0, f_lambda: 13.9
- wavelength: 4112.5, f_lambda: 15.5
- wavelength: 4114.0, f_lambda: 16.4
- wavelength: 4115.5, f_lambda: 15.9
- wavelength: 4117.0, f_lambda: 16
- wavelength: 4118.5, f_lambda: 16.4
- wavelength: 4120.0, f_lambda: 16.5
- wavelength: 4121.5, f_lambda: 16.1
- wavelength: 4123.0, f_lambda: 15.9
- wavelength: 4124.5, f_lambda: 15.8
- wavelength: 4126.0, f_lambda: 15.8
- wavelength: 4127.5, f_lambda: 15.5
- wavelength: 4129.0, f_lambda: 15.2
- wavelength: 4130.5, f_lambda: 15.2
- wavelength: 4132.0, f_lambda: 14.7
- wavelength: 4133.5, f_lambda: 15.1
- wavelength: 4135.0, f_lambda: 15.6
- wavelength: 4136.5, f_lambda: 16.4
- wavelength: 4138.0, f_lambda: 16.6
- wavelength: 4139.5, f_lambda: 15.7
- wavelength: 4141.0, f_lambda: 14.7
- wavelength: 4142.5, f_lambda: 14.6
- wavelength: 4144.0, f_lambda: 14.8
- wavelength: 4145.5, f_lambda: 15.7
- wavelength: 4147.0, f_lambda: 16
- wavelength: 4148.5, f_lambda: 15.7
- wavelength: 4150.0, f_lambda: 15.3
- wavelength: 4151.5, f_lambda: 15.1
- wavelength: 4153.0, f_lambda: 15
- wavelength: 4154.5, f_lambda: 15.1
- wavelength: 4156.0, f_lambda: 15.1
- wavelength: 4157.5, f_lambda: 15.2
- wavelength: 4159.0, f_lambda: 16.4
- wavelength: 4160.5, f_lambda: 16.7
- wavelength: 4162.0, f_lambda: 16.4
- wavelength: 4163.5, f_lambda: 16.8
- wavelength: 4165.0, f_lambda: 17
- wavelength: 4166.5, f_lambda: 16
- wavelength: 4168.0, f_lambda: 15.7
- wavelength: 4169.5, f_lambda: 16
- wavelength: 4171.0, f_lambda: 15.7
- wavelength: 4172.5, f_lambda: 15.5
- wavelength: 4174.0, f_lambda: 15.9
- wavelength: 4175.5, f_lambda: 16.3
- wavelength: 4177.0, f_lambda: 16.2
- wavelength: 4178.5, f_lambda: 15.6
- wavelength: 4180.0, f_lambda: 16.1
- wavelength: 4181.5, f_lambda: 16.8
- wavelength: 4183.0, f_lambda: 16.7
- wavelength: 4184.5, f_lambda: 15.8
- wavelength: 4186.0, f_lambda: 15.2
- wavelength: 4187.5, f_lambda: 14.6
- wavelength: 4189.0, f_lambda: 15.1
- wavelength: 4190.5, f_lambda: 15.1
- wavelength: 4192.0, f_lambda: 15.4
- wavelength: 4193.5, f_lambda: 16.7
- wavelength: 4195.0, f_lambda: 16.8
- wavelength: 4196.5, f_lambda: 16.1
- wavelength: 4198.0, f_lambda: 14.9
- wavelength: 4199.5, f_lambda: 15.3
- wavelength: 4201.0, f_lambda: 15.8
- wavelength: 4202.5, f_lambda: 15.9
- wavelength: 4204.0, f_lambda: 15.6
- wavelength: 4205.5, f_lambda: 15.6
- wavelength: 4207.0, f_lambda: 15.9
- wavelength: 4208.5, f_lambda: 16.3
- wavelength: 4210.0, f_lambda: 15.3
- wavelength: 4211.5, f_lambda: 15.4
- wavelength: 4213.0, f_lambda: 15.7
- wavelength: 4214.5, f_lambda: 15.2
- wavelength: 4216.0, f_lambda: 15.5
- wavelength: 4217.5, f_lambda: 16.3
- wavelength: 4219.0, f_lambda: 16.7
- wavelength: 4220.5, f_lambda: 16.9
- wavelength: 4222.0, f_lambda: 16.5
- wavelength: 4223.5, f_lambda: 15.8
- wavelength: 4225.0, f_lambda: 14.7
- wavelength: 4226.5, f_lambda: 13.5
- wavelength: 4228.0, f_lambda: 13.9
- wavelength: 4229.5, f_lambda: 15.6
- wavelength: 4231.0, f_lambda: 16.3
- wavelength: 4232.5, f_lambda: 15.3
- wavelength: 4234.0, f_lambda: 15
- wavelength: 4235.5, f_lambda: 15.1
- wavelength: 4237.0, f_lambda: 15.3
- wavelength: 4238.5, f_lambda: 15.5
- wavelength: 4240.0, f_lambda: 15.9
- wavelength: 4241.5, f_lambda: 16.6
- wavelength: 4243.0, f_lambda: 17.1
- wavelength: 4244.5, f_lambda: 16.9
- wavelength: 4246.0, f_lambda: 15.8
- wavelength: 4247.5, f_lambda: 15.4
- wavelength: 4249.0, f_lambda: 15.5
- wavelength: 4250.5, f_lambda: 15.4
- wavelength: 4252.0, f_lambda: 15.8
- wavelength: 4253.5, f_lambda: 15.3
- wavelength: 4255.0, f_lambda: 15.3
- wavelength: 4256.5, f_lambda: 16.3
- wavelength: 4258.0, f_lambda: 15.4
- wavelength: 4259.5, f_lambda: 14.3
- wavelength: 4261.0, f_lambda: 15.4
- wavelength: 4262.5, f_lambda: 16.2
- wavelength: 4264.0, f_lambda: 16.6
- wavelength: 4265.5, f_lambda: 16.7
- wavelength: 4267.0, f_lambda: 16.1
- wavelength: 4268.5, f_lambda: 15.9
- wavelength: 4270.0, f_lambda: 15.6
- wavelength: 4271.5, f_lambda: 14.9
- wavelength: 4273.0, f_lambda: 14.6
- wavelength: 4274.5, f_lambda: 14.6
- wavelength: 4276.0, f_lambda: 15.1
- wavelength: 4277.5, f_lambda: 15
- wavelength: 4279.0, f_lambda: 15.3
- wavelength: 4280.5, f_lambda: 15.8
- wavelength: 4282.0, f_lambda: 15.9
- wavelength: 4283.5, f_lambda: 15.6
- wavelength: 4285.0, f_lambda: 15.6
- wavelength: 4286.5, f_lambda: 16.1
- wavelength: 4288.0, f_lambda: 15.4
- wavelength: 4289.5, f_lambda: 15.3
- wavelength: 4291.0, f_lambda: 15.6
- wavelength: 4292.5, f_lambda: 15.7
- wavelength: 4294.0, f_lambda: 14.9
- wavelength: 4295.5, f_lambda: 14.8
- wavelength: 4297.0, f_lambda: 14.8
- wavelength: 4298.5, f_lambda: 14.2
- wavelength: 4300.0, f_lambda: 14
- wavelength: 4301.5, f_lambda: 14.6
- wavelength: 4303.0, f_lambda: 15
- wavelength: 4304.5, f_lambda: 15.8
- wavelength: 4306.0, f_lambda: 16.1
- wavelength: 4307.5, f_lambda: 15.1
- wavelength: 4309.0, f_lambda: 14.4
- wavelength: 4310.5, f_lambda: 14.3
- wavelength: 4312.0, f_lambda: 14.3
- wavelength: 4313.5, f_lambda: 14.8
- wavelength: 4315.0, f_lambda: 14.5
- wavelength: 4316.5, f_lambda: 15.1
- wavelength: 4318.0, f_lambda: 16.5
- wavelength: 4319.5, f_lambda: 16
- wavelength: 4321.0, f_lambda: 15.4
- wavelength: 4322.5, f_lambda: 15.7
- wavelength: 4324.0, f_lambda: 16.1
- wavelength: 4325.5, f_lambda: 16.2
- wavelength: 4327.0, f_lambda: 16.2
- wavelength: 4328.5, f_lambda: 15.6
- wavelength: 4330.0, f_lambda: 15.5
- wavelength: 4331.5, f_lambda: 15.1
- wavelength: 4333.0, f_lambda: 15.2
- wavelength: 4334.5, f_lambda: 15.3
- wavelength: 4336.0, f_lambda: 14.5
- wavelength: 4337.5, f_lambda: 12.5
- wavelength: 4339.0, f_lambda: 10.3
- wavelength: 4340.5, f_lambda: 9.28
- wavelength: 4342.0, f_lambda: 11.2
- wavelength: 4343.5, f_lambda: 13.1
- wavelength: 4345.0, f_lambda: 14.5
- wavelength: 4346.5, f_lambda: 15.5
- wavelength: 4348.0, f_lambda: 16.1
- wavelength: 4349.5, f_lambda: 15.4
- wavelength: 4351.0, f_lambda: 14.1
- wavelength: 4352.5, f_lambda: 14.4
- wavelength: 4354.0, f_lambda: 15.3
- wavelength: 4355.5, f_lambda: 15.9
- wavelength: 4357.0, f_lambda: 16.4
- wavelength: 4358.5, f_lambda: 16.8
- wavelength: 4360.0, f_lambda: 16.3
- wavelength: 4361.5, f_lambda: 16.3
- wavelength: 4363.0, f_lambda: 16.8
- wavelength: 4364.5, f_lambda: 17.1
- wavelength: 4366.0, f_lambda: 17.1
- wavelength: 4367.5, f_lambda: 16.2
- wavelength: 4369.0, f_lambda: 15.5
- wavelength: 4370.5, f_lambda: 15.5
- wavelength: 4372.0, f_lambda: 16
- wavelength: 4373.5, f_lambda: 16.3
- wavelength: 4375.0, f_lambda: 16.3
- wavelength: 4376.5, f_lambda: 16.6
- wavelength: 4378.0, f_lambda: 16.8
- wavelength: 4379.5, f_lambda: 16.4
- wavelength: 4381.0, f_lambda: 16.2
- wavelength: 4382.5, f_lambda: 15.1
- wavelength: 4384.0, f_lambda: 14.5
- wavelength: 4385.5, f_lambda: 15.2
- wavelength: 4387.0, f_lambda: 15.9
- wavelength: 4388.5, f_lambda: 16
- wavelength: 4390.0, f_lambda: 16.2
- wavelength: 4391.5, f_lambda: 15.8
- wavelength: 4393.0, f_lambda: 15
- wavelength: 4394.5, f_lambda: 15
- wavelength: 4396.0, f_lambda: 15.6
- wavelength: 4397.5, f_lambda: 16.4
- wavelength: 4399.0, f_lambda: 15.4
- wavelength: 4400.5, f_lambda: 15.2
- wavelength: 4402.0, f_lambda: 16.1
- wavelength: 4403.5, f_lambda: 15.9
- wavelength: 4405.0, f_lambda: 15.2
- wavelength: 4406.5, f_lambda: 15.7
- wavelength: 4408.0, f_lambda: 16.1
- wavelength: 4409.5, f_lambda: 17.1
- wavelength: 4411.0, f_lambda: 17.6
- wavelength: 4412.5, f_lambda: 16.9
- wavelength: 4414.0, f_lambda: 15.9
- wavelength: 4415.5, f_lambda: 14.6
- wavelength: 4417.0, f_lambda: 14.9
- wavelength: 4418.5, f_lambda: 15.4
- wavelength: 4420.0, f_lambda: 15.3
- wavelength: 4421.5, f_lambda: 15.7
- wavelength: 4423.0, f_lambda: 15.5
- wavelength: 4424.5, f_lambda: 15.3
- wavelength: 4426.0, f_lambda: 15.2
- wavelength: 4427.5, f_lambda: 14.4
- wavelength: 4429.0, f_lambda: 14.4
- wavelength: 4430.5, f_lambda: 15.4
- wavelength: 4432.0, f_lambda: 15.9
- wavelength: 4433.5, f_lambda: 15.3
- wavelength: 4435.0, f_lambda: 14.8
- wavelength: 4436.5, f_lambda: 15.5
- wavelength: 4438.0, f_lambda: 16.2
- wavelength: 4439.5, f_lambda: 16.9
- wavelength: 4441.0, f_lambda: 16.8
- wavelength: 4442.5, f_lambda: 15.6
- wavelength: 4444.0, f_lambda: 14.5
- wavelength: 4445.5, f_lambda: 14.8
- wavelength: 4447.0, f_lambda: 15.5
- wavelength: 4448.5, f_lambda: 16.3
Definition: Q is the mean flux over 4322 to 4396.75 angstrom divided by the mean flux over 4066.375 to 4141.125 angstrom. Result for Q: 1.01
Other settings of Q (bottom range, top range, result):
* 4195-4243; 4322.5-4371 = 0.96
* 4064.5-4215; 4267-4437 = 0.99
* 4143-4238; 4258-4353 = 0.95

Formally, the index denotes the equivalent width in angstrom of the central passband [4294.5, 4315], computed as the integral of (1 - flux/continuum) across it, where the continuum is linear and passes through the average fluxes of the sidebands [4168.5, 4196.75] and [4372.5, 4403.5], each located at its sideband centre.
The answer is 1.37 angstrom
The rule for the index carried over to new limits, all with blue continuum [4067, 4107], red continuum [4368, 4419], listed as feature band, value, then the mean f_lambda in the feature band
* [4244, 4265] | -0.5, 15.7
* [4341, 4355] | 1.2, 14.3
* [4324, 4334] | 0.0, 15.7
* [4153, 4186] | -2.1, 16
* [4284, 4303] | 0.5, 15.1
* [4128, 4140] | -0.5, 15.6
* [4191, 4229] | -1.2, 15.7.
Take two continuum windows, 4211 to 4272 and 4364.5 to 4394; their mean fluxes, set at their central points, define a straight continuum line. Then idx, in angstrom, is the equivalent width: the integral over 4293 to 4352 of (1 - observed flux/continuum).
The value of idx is 4.35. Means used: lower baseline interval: 15.7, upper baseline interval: 15.9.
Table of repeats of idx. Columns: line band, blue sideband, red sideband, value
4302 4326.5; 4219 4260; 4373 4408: 0.6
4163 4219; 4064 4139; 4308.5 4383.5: -2.4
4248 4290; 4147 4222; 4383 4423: 0.7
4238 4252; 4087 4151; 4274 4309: -0.8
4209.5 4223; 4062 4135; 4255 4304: -0.6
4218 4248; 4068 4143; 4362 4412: -0.4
